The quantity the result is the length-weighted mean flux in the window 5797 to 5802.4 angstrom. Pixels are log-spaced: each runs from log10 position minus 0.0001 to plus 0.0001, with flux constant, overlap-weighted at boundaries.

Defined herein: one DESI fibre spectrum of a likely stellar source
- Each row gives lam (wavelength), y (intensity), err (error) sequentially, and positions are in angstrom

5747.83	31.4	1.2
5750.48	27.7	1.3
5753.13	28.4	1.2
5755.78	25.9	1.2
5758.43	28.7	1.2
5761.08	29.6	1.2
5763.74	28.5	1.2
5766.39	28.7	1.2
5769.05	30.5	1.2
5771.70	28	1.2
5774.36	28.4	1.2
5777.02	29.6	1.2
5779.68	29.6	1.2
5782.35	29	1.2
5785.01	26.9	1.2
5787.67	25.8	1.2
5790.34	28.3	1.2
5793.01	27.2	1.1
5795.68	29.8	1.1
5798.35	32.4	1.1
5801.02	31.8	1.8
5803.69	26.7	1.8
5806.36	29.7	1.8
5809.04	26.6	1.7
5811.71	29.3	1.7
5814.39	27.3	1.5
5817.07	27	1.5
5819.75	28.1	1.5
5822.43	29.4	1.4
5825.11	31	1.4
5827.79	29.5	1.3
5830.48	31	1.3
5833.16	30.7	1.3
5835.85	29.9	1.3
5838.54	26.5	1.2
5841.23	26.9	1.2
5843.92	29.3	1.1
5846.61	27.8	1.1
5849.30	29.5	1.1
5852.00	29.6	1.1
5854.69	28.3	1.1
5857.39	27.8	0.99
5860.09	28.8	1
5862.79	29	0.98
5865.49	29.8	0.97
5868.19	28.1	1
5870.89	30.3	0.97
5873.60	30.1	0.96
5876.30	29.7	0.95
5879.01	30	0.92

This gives 32.1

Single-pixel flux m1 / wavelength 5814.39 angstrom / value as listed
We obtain 27.3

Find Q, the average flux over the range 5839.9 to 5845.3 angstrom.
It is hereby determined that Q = 28.1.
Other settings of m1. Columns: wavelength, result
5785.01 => 26.9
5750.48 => 27.7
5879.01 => 30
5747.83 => 31.4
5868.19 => 28.1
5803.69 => 26.7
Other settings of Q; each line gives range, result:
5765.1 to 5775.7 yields 28.9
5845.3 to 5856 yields 28.8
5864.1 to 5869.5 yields 29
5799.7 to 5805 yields 29.3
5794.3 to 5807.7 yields 30.1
